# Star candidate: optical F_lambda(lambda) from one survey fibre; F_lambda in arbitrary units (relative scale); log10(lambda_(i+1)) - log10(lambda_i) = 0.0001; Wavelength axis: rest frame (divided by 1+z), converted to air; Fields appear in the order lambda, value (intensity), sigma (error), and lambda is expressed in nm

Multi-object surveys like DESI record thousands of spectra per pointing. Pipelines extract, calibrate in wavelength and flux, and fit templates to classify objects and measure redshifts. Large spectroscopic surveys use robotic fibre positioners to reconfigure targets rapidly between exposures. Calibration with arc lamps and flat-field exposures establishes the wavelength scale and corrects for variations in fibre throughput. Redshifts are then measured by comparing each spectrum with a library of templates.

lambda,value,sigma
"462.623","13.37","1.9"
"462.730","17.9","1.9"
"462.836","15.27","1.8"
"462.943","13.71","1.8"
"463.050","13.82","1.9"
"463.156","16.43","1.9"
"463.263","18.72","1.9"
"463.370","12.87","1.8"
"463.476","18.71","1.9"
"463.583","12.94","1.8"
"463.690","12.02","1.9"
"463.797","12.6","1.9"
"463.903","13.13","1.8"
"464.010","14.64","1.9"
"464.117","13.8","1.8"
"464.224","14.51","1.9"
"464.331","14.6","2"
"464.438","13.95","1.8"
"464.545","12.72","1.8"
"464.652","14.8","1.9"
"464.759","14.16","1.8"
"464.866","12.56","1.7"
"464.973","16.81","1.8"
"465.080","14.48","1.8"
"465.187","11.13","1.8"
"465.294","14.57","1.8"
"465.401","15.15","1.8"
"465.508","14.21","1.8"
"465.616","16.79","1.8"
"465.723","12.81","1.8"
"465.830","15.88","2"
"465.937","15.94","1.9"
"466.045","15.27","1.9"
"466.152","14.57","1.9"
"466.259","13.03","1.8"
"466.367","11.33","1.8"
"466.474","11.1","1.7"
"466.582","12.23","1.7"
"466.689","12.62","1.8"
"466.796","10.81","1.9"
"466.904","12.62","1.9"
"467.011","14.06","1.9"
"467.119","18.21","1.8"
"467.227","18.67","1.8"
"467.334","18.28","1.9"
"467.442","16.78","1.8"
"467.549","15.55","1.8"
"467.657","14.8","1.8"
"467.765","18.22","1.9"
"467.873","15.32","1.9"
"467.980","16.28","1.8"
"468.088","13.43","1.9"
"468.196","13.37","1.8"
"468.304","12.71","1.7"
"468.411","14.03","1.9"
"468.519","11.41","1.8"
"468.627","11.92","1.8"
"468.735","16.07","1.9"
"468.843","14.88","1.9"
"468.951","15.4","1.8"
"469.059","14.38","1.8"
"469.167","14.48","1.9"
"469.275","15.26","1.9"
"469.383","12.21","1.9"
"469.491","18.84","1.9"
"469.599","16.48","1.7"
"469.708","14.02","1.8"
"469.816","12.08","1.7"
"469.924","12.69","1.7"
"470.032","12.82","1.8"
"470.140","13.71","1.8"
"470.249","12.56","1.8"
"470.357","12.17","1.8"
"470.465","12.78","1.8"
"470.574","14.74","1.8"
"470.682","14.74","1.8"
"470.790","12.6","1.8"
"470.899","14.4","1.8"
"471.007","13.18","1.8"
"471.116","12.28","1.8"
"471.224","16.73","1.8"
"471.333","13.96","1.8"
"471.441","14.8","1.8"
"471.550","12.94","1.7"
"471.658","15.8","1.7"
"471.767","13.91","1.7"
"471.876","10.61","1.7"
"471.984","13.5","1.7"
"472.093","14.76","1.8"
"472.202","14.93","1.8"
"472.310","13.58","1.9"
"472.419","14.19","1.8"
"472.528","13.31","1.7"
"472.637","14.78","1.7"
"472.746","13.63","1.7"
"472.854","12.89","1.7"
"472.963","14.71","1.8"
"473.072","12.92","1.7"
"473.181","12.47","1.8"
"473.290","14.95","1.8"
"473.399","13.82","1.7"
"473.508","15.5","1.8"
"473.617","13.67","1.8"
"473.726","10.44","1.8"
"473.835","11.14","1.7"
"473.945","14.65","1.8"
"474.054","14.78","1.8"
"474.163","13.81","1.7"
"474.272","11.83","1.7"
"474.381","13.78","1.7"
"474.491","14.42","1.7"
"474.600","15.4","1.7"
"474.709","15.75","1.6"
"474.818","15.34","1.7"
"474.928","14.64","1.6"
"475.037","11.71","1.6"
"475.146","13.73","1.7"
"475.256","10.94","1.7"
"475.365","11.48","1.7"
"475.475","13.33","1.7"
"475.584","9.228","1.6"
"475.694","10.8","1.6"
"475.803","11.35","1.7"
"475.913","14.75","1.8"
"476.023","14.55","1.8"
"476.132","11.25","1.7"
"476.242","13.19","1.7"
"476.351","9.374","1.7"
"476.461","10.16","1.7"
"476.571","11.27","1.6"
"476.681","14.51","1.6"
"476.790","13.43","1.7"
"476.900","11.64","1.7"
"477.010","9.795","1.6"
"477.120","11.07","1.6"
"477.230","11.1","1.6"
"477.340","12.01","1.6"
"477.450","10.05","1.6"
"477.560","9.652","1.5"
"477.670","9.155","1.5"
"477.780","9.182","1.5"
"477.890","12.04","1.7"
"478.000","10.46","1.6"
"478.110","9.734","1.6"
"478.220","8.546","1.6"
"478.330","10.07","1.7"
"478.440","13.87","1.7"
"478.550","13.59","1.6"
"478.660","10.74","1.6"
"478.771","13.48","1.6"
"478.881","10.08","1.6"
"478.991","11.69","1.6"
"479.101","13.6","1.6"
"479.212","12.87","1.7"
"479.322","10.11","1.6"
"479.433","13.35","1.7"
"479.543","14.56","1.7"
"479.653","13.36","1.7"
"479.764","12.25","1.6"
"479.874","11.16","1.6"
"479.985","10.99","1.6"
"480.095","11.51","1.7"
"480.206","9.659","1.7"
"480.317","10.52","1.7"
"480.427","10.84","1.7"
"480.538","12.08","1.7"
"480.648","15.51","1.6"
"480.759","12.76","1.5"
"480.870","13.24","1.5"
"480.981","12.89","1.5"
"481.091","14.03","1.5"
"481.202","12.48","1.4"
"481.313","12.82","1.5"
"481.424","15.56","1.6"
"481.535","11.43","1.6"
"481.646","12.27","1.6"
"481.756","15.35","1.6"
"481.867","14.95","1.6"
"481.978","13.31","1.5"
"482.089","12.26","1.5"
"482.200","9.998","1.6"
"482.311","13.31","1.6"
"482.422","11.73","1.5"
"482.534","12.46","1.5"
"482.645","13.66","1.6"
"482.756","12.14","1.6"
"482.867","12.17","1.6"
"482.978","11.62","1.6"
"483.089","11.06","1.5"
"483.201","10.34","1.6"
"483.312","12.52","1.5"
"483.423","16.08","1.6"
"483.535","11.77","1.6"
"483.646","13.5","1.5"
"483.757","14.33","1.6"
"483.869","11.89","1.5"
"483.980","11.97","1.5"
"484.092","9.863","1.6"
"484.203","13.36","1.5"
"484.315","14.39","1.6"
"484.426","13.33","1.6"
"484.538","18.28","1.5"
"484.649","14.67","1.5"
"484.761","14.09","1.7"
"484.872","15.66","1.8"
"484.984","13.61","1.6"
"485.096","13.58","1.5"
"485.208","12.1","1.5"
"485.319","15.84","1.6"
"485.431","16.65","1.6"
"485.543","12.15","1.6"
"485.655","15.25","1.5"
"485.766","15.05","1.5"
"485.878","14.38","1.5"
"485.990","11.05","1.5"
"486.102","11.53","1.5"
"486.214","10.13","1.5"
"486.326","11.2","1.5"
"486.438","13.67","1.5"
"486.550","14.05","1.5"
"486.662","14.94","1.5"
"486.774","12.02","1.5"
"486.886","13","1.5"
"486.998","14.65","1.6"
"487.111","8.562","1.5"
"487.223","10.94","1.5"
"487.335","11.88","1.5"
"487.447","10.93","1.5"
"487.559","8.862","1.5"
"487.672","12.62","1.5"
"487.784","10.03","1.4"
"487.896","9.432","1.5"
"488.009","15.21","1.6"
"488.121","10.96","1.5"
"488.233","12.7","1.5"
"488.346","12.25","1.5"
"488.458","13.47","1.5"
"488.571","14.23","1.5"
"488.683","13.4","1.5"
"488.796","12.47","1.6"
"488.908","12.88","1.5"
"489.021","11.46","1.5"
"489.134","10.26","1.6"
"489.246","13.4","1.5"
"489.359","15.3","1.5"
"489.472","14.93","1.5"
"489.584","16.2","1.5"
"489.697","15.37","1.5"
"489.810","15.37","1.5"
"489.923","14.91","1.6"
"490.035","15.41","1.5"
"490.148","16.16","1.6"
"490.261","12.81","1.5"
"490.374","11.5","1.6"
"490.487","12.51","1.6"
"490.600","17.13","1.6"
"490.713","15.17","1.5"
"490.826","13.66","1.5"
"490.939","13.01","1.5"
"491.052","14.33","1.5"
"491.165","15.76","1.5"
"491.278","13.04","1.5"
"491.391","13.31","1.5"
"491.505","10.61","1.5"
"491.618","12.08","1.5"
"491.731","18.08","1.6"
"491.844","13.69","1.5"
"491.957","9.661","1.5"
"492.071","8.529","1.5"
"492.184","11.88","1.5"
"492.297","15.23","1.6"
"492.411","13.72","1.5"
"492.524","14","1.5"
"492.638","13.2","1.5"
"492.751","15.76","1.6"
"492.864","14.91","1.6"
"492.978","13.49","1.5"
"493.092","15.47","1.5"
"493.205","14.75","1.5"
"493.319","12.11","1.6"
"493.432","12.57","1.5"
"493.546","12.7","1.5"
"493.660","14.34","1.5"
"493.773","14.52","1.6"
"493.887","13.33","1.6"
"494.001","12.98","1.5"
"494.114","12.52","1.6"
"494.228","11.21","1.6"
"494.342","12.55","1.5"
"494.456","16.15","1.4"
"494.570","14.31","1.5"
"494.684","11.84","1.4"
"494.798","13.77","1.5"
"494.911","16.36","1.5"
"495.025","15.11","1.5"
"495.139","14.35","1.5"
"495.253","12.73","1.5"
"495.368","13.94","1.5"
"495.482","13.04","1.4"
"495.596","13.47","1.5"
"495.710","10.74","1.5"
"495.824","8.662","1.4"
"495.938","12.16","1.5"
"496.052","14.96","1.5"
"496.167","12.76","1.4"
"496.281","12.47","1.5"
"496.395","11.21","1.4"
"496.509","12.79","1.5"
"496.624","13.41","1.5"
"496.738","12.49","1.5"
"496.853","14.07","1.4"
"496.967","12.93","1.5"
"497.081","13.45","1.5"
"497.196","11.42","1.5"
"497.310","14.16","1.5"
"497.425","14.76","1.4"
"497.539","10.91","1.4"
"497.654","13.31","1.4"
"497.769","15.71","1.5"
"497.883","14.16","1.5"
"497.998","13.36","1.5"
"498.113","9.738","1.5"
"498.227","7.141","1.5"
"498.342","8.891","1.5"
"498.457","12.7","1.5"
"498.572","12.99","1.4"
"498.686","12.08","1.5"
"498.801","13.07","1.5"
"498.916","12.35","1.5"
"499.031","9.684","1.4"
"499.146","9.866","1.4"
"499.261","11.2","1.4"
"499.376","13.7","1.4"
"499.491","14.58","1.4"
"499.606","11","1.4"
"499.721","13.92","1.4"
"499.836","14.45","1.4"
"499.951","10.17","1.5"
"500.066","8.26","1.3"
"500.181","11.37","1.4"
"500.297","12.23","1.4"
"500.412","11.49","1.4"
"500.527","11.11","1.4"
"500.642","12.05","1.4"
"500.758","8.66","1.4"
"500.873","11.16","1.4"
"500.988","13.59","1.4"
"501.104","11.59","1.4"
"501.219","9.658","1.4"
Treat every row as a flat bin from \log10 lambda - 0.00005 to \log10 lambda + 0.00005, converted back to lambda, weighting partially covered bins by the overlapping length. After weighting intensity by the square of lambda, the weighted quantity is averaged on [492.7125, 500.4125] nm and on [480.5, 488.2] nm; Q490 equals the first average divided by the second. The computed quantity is 1.0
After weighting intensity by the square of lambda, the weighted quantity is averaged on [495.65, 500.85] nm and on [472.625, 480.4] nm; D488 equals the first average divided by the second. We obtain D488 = 1.07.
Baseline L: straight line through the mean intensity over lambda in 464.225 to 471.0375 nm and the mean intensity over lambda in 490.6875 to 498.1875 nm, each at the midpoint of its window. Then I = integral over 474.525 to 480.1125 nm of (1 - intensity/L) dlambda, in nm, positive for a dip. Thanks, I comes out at 0.79 nm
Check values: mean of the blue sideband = 14.3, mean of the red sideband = 13.3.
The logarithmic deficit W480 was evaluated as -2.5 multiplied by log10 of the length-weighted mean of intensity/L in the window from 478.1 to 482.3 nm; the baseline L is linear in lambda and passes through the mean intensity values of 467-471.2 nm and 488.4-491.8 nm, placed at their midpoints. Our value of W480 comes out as 0.153 mag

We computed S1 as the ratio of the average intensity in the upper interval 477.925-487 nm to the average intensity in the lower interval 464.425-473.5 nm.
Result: 0.90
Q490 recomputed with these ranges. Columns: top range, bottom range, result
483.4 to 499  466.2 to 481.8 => 1.08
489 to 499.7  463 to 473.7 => 1.03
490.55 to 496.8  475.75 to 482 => 1.18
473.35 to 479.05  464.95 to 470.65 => 0.88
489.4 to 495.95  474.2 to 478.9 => 1.22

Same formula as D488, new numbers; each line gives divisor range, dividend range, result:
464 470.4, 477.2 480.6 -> 0.84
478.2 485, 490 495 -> 1.12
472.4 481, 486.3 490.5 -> 1.10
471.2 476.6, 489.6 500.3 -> 1.07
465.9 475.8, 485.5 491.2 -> 1.02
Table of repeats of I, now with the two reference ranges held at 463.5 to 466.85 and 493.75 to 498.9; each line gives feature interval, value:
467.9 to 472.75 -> -0.12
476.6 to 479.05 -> 0.40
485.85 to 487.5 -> 0.12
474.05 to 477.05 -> 0.17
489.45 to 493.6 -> -0.28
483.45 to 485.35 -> -0.07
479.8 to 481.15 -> 0.12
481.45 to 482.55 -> 0.04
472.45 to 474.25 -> -0.01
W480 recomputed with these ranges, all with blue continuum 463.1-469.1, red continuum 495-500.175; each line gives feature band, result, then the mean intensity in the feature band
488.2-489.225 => 0.031 mag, 12.6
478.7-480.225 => 0.125 mag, 12.1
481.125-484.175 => 0.060 mag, 12.6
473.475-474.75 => 0.016 mag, 13.7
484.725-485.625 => -0.083 mag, 14.2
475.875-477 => 0.124 mag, 12.3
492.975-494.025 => -0.083 mag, 13.6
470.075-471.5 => 0.031 mag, 13.7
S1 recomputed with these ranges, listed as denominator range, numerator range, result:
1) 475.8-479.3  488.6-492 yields 1.20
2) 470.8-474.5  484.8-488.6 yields 0.93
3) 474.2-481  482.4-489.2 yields 1.06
